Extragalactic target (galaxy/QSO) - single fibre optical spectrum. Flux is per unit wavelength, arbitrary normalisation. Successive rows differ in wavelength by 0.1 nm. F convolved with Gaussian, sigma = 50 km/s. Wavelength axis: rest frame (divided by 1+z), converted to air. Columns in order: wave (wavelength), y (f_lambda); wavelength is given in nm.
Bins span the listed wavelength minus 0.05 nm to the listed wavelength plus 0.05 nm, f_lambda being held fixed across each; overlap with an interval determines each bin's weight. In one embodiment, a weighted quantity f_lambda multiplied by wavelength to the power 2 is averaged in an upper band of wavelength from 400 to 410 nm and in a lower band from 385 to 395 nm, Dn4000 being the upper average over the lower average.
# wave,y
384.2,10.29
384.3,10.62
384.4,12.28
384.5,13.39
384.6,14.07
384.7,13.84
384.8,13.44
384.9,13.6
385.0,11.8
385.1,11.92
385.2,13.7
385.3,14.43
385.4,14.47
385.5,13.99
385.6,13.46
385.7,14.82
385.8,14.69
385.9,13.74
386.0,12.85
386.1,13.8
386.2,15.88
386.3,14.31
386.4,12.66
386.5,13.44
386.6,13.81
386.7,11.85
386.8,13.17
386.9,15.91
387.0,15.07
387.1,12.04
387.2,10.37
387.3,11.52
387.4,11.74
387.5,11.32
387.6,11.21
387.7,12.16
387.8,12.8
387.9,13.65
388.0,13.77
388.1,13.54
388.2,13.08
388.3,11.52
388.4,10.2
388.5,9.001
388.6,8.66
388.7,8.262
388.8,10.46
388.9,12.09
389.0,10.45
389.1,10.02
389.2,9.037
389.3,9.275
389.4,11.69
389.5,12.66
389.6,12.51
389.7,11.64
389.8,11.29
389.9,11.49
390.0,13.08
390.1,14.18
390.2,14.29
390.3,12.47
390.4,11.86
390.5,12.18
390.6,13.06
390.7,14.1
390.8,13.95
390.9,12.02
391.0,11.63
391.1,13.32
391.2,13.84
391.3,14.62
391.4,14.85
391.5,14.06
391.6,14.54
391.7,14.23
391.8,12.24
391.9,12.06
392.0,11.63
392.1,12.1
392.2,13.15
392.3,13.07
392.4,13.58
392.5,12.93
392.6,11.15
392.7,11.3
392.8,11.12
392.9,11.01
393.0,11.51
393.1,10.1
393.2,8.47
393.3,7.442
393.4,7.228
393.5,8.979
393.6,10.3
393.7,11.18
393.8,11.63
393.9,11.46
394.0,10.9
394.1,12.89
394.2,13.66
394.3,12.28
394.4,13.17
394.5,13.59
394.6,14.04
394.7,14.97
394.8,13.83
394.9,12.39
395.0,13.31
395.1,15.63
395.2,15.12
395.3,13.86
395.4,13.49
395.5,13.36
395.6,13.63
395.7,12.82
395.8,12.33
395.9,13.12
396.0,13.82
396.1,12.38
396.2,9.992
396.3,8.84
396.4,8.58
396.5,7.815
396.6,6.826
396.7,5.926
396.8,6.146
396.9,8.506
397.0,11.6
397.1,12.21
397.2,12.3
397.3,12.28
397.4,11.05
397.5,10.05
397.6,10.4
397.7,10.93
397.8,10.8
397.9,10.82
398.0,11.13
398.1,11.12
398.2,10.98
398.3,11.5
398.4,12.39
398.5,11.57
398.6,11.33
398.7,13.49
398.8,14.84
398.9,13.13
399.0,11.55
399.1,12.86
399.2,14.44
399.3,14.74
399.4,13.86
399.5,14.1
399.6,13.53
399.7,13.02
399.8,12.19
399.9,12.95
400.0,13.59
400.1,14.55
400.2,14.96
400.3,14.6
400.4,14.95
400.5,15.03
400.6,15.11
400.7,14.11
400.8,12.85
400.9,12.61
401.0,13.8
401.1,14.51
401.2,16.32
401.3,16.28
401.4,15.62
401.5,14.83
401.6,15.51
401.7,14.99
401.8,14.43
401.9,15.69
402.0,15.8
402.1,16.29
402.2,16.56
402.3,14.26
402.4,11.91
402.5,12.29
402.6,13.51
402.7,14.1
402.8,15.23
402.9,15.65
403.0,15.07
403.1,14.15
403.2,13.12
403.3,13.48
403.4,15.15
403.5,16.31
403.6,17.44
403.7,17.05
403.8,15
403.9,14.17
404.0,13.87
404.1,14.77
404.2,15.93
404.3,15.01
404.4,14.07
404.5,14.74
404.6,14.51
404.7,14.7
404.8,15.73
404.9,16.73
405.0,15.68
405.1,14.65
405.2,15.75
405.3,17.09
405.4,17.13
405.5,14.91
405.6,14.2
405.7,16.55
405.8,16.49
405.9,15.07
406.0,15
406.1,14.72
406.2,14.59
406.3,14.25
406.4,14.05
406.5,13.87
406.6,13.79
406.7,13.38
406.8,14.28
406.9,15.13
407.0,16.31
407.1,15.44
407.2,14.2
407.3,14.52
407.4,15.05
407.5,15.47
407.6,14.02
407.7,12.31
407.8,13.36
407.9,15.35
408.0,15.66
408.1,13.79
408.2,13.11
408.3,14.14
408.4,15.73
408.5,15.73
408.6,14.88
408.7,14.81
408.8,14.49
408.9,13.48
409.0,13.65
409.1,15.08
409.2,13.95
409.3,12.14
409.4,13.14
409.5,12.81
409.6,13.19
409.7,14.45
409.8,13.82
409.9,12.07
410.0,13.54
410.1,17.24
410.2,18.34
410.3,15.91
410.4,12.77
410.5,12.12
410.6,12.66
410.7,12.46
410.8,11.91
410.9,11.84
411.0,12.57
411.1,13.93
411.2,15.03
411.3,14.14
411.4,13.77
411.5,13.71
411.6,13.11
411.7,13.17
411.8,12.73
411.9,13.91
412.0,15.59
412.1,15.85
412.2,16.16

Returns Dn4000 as 1.3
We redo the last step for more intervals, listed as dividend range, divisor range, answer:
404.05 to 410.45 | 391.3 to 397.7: 1.33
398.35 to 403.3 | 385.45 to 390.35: 1.22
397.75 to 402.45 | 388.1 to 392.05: 1.19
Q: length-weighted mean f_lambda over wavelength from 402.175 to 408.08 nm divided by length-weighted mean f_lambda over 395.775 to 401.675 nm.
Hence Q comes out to 1.2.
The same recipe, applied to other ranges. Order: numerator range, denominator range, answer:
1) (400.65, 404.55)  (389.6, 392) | 1.13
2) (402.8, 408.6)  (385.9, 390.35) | 1.23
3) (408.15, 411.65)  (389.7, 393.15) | 1.09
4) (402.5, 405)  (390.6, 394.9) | 1.22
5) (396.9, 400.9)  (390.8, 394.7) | 1.05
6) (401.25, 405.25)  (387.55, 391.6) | 1.24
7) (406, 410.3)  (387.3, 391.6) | 1.19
